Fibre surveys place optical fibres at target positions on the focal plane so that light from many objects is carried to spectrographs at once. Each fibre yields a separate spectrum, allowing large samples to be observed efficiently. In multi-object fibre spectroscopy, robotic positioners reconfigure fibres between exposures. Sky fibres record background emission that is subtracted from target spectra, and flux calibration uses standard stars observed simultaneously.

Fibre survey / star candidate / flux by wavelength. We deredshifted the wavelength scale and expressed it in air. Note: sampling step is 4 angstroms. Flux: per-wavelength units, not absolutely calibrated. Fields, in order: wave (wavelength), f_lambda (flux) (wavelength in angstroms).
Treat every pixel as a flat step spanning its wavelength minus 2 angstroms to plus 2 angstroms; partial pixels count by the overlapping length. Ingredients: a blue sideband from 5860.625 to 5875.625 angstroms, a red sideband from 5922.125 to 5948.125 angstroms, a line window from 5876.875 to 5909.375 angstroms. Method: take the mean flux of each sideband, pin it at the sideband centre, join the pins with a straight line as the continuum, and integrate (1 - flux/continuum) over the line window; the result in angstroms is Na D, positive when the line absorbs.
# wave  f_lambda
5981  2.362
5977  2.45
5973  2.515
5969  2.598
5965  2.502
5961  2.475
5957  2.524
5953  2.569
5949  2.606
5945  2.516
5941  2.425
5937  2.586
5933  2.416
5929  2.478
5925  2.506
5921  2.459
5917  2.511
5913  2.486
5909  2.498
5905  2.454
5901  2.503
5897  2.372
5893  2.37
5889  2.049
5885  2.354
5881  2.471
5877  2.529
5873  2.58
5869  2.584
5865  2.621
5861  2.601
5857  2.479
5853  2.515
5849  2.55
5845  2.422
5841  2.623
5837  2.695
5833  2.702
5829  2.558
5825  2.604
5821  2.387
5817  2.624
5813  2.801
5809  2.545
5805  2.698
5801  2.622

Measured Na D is 2.1 angstroms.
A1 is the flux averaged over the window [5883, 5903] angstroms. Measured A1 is 2.33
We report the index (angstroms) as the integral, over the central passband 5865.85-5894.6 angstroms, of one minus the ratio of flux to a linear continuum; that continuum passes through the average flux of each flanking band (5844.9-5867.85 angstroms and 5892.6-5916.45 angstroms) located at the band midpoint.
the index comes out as 0.83 angstroms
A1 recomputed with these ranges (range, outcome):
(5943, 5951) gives 2.56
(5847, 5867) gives 2.55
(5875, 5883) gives 2.5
